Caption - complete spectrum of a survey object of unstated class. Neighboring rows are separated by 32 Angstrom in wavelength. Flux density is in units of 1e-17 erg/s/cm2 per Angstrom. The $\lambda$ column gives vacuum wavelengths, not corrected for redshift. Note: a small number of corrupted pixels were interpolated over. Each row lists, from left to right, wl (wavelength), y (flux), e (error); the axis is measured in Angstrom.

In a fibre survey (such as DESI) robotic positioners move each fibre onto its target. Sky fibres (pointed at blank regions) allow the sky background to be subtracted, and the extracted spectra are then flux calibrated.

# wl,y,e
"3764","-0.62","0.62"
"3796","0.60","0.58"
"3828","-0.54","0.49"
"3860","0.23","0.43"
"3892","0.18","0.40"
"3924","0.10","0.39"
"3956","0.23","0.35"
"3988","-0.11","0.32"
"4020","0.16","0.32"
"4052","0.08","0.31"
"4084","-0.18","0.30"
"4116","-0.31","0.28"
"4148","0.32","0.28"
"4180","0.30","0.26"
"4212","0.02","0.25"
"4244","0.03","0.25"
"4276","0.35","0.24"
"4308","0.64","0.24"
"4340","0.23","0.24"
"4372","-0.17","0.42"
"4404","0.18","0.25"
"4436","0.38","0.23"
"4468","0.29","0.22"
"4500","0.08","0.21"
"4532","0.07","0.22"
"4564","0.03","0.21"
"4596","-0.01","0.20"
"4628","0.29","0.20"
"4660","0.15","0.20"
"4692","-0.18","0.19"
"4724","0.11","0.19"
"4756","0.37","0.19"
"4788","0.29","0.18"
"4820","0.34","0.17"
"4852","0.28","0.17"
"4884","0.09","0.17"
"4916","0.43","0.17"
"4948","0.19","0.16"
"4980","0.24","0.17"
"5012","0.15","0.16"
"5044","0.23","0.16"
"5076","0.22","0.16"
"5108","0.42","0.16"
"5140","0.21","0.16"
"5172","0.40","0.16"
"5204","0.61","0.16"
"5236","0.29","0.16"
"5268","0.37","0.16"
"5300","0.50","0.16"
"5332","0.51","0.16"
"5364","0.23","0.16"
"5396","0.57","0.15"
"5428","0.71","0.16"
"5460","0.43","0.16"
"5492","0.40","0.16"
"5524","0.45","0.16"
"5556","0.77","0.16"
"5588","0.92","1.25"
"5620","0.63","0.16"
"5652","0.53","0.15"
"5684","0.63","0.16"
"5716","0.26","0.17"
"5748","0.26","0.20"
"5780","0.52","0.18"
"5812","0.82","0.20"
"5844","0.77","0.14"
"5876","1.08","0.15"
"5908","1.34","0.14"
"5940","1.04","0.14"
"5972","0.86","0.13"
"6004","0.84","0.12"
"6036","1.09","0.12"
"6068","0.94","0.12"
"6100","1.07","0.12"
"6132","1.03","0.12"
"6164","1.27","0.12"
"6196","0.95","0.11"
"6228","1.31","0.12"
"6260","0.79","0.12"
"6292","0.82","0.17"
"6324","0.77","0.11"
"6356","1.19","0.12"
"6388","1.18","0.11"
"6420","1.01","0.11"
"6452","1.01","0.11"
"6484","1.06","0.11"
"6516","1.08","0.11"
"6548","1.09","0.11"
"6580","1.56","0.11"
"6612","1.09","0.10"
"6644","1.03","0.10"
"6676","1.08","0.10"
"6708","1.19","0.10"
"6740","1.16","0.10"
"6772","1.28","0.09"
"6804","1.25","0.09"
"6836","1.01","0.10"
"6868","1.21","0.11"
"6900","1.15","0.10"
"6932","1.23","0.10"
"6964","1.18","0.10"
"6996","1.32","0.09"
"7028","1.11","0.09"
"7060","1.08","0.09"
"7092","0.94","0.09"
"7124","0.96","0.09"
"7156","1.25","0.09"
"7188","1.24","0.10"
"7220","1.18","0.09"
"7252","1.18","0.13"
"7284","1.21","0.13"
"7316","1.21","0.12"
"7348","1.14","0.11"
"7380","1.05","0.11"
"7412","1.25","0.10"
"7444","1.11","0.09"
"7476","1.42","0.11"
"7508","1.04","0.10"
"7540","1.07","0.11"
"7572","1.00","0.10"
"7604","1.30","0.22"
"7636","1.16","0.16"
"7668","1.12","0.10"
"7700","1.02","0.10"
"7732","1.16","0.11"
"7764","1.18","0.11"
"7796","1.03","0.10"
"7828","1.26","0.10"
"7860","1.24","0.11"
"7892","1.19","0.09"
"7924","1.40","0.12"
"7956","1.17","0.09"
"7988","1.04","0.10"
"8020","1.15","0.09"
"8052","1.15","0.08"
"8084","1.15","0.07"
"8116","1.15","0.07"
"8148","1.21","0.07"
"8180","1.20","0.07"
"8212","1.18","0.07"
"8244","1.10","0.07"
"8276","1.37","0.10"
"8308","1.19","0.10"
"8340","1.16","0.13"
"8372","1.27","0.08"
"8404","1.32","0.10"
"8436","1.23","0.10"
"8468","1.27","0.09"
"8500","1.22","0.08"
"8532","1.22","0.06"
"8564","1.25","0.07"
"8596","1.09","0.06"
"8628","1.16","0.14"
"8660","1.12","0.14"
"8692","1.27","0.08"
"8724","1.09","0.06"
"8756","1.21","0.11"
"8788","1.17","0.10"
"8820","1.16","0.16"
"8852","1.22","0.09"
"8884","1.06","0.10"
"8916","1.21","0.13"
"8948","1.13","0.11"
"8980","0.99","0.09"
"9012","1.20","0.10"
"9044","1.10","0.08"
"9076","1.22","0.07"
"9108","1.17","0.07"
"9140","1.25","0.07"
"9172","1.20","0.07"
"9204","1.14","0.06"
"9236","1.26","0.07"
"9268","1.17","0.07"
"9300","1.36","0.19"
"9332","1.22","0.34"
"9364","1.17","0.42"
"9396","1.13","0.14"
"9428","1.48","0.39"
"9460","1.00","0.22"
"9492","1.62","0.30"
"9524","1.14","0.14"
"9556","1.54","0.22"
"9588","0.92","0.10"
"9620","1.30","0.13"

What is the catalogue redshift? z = 0.46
